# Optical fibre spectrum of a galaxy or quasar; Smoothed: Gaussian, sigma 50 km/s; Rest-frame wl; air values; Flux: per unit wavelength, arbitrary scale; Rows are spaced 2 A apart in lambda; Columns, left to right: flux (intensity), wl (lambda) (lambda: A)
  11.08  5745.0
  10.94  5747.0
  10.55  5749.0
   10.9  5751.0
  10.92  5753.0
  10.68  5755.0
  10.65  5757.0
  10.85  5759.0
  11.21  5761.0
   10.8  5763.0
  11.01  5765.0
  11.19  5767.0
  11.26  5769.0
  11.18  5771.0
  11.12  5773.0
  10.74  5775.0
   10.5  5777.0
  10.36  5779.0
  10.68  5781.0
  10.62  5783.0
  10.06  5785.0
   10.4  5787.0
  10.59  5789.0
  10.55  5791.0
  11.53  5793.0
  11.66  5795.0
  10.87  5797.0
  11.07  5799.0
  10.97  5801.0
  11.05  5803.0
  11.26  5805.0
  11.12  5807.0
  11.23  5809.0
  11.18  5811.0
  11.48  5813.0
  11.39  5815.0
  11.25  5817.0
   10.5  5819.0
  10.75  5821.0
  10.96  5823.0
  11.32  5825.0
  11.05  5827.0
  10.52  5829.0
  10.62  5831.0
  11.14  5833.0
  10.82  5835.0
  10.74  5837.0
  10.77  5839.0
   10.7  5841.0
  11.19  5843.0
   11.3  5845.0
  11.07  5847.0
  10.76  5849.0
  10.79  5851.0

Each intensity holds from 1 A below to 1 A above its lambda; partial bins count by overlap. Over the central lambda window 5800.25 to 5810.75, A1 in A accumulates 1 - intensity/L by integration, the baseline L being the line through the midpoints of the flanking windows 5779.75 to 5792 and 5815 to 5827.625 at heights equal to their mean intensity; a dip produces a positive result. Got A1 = -0.35 A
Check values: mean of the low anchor 10.5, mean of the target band 11.1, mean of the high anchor 11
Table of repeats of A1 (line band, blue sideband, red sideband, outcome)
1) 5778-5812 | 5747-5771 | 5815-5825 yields 0.2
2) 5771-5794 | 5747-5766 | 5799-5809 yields 0.7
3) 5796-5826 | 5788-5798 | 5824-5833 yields -0.3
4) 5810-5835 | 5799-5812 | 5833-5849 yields 0.1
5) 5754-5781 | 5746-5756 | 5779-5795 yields -0.3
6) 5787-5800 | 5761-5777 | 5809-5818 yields 0.2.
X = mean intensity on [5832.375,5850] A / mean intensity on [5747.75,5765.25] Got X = 1.0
